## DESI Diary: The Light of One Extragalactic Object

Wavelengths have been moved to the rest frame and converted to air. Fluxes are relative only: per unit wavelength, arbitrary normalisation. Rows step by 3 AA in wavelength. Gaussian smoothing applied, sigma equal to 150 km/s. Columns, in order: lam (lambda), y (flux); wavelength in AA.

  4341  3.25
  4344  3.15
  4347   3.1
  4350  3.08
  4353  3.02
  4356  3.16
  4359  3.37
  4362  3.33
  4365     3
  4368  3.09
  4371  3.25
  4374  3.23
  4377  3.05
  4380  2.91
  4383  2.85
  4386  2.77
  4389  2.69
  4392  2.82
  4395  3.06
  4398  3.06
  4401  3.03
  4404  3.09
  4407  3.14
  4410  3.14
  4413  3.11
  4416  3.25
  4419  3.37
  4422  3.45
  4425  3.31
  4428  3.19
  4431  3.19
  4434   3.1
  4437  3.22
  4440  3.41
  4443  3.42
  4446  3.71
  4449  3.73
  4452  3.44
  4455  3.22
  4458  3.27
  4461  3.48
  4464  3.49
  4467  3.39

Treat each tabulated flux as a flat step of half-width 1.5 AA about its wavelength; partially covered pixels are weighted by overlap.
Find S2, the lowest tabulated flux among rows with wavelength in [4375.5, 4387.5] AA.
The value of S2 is 2.77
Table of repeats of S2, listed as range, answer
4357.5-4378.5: 3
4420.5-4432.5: 3.19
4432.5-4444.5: 3.1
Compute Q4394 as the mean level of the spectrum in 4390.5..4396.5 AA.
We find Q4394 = 2.94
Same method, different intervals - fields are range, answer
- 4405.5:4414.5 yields 3.13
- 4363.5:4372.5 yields 3.11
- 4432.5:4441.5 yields 3.24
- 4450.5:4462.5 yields 3.35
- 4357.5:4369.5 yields 3.2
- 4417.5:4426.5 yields 3.38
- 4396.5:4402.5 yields 3.04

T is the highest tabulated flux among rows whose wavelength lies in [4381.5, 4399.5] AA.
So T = 3.06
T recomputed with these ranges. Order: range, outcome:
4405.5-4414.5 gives 3.14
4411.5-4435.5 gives 3.45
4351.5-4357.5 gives 3.16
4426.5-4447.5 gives 3.71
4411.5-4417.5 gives 3.25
